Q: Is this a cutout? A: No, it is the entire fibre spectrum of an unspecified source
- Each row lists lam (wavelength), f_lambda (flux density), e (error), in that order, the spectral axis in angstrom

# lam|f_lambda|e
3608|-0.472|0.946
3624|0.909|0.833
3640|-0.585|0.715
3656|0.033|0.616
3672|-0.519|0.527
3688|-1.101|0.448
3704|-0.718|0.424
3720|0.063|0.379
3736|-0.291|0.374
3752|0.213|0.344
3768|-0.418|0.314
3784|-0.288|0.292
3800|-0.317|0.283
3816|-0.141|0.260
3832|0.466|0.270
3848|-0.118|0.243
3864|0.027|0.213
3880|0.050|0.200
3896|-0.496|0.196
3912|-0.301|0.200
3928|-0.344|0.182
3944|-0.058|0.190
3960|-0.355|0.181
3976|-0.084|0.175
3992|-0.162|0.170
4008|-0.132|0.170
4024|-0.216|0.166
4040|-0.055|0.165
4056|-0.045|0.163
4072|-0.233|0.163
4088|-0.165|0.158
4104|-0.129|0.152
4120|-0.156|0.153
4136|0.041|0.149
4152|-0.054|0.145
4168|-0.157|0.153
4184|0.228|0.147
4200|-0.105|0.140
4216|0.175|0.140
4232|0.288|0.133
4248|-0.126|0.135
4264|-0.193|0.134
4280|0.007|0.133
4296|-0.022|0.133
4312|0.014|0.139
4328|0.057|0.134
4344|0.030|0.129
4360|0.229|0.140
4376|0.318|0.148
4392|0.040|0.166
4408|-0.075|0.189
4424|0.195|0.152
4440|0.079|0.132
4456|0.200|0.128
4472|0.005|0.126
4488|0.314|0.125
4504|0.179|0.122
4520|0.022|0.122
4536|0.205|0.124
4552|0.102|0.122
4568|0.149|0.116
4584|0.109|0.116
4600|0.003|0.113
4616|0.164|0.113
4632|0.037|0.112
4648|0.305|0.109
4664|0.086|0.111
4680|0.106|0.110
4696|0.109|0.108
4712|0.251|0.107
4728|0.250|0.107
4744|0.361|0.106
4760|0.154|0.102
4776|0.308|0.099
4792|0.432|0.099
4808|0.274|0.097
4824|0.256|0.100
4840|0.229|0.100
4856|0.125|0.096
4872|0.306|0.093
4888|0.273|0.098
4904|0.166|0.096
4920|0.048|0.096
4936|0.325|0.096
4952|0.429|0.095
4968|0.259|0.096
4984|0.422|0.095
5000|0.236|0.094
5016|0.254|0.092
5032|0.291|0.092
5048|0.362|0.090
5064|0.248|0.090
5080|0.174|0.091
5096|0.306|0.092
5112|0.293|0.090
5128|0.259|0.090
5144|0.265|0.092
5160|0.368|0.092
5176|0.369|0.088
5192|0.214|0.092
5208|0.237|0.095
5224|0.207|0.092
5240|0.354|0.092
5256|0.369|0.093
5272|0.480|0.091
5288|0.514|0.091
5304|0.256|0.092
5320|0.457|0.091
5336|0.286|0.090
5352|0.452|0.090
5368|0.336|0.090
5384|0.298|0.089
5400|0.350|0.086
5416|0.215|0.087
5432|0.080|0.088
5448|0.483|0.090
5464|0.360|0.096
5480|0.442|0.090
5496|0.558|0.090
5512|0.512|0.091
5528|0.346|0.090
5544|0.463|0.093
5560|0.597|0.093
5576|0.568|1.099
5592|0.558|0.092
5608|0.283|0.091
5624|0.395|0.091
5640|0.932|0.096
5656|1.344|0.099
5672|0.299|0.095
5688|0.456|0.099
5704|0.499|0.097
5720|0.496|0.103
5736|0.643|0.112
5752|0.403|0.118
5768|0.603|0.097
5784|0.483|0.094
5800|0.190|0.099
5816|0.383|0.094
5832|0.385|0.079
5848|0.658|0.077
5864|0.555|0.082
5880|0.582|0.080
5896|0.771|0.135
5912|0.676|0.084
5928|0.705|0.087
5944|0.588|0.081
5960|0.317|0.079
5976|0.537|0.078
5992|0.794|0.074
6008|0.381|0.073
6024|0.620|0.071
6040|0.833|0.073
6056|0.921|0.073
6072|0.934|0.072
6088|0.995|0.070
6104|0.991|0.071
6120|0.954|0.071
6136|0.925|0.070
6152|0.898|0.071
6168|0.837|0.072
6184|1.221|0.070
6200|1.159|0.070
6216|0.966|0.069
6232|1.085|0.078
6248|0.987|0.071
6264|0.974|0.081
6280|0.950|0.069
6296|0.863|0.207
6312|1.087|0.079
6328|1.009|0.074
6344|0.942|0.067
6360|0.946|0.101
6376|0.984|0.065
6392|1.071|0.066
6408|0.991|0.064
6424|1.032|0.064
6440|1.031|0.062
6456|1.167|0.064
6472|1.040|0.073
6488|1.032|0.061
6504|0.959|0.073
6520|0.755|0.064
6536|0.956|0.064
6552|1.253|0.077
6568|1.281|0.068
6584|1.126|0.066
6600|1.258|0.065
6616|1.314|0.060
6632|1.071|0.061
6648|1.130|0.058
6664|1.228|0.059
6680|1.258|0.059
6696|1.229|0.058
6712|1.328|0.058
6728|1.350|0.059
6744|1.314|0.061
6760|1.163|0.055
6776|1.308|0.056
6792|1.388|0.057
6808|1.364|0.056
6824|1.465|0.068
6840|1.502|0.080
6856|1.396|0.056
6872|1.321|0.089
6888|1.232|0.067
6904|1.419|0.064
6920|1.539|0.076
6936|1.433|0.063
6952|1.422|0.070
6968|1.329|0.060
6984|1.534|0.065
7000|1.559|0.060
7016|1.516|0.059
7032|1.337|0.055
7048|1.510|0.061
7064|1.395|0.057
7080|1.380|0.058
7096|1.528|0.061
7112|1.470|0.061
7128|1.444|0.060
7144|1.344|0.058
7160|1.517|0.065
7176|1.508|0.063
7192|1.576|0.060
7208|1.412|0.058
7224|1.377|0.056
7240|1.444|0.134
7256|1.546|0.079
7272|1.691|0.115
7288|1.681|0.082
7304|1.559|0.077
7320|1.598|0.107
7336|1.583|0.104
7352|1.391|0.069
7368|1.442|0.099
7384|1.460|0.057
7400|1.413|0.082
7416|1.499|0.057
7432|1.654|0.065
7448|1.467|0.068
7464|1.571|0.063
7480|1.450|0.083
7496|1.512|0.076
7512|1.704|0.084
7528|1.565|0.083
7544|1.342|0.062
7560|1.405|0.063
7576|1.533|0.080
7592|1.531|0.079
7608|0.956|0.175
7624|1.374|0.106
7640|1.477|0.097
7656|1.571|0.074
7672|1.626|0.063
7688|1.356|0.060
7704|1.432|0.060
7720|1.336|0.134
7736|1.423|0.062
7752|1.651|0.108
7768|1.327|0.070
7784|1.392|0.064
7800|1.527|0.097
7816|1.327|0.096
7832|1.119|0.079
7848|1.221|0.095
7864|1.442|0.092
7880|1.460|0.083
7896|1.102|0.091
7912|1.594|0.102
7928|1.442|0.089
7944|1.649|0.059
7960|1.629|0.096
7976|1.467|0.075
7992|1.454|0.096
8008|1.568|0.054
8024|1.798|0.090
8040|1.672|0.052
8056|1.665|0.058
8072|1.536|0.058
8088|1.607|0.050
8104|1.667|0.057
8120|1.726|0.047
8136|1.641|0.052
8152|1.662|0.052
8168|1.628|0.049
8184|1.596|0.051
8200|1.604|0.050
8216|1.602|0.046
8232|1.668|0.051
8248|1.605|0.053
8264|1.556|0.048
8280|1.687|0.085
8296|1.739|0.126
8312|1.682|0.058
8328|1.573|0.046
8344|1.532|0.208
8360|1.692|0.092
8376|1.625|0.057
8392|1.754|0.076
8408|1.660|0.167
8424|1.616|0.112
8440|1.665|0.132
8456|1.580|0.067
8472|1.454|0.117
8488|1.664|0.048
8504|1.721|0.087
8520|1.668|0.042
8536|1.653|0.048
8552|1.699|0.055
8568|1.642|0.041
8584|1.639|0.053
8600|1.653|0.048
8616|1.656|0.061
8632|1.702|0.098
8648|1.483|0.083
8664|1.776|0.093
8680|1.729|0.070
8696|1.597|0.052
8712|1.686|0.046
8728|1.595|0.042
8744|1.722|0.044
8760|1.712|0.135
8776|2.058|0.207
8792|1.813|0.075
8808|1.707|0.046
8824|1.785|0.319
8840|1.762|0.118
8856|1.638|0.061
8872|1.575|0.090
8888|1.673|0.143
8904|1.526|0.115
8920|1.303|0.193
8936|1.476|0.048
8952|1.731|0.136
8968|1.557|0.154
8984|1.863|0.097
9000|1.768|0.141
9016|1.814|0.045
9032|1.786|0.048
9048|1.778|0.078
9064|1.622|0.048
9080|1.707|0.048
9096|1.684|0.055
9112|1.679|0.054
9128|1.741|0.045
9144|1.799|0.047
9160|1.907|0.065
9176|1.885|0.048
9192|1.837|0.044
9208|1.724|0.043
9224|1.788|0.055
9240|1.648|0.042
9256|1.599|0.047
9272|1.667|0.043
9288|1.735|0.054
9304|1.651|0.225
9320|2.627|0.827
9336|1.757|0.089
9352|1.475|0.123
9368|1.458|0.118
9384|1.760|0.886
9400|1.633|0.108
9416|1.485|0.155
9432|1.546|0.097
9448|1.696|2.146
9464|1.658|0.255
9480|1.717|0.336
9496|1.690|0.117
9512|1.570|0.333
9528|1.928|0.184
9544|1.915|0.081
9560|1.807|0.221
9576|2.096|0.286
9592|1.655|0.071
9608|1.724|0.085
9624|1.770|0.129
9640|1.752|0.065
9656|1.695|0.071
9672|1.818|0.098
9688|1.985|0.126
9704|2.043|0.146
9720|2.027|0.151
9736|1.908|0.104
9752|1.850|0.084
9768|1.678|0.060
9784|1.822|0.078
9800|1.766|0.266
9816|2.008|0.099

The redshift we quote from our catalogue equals 0.51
